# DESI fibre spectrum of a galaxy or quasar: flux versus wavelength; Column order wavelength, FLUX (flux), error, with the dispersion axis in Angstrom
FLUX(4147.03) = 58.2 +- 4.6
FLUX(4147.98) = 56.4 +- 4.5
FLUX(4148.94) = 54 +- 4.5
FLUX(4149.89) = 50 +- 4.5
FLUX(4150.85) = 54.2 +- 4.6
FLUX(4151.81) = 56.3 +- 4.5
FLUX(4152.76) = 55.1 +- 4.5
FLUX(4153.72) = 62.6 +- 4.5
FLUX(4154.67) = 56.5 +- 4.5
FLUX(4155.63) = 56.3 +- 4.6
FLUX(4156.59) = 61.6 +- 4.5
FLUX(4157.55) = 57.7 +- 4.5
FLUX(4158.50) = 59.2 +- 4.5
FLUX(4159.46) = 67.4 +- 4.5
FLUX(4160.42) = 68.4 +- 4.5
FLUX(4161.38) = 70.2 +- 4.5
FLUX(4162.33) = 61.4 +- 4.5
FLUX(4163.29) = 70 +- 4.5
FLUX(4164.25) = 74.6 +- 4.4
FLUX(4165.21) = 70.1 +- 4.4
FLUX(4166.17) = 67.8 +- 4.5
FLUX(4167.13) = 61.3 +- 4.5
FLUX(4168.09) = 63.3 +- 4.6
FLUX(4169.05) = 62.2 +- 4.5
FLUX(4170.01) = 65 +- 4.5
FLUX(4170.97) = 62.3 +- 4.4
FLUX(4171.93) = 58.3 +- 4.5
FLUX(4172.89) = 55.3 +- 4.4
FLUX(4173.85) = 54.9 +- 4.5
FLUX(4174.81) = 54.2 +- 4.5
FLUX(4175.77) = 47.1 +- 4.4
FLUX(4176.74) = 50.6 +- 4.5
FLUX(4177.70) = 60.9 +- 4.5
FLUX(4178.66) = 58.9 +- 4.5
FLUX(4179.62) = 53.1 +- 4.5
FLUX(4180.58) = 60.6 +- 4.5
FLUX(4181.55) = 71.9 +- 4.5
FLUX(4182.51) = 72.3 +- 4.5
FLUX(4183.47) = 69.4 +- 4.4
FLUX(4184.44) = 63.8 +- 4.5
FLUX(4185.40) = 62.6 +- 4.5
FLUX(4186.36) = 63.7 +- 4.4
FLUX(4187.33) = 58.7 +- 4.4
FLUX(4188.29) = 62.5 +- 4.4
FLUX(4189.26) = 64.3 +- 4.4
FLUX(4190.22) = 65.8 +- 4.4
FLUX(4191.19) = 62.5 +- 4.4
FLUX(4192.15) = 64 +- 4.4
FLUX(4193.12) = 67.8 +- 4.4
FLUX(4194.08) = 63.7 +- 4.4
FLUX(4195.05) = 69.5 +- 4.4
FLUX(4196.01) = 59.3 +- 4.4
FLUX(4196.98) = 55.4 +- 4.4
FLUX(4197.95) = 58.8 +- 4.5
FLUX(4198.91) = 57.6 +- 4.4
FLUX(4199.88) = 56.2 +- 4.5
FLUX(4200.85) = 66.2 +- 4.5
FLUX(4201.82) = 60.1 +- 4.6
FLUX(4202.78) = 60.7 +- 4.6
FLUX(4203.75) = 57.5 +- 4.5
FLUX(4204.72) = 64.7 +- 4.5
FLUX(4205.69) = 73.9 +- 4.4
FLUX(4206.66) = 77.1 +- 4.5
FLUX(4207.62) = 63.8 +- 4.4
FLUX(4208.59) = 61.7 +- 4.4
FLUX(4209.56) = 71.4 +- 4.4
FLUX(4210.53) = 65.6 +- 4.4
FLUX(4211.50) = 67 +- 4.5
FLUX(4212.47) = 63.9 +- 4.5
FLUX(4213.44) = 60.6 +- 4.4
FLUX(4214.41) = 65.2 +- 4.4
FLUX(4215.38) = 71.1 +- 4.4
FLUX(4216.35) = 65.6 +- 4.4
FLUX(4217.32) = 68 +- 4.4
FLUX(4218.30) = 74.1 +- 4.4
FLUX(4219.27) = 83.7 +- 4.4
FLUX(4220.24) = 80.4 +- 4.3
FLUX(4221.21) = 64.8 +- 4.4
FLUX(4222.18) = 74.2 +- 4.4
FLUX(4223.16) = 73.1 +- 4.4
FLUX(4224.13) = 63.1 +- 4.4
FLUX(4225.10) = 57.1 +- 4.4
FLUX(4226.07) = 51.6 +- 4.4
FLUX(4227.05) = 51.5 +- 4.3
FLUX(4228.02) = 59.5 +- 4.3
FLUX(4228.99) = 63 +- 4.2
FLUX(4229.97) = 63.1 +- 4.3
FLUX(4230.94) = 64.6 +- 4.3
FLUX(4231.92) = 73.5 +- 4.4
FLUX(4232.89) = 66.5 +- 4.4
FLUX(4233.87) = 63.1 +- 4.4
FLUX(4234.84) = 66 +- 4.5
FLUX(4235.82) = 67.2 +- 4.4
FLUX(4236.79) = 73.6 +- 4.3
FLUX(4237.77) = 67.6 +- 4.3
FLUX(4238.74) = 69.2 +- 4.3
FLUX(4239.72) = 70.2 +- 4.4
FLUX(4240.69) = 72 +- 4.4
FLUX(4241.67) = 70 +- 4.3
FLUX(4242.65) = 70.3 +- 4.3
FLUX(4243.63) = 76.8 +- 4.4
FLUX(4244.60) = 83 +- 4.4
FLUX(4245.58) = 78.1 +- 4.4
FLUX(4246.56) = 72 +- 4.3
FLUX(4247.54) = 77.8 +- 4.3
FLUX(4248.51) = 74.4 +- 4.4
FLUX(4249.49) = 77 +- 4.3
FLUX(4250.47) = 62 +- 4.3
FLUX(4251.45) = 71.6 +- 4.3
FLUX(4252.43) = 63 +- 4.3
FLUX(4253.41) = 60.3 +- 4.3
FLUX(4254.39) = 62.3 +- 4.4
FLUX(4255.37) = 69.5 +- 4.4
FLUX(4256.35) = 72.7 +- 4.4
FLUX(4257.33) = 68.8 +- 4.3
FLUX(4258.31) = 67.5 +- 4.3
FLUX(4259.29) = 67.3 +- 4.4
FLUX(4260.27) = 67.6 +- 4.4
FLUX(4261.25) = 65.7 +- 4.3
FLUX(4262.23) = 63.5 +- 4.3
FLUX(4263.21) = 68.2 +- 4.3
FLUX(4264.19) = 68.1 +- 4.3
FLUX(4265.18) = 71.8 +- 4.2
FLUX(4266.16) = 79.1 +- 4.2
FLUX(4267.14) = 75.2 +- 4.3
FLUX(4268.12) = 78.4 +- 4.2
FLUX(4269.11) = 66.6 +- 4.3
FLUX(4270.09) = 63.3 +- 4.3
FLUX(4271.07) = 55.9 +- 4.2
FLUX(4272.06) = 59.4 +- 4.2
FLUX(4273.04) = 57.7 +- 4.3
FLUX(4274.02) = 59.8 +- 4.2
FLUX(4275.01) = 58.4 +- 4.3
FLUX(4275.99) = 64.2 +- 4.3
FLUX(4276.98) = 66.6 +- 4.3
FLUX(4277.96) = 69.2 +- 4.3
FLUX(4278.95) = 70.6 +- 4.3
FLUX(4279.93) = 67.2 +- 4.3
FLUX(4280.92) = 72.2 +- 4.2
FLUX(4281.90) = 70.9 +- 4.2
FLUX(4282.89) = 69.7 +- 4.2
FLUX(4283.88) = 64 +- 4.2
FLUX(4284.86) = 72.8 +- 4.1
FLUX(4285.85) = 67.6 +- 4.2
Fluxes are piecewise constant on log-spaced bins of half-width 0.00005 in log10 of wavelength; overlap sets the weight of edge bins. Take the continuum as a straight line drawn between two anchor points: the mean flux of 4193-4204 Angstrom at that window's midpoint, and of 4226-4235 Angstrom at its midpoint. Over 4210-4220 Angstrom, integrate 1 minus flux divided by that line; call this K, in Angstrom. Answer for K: -1.1 Angstrom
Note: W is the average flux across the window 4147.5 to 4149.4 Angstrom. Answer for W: 55.2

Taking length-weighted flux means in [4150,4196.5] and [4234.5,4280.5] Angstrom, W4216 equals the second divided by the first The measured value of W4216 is 1.11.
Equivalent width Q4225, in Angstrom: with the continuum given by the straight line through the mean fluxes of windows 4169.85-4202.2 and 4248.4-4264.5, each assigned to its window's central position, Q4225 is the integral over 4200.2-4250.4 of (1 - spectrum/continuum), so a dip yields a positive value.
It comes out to -2.7 Angstrom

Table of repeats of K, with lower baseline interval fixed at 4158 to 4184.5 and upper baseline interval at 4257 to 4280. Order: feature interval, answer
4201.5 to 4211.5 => -0.3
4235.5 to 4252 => -1.7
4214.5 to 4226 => -0.9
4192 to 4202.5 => 0.3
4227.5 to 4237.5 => -0.1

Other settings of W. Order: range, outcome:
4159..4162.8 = 66.9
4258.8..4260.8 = 67.5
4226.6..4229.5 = 58.1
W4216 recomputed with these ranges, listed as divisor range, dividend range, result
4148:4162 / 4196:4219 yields 1.09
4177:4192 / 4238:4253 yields 1.14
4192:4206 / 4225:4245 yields 1.07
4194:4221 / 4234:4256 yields 1.07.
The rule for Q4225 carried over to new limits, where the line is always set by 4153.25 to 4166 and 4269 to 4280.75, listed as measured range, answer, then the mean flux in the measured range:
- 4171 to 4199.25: 1.4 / 61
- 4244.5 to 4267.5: -2.3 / 70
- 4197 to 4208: 0.2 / 63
